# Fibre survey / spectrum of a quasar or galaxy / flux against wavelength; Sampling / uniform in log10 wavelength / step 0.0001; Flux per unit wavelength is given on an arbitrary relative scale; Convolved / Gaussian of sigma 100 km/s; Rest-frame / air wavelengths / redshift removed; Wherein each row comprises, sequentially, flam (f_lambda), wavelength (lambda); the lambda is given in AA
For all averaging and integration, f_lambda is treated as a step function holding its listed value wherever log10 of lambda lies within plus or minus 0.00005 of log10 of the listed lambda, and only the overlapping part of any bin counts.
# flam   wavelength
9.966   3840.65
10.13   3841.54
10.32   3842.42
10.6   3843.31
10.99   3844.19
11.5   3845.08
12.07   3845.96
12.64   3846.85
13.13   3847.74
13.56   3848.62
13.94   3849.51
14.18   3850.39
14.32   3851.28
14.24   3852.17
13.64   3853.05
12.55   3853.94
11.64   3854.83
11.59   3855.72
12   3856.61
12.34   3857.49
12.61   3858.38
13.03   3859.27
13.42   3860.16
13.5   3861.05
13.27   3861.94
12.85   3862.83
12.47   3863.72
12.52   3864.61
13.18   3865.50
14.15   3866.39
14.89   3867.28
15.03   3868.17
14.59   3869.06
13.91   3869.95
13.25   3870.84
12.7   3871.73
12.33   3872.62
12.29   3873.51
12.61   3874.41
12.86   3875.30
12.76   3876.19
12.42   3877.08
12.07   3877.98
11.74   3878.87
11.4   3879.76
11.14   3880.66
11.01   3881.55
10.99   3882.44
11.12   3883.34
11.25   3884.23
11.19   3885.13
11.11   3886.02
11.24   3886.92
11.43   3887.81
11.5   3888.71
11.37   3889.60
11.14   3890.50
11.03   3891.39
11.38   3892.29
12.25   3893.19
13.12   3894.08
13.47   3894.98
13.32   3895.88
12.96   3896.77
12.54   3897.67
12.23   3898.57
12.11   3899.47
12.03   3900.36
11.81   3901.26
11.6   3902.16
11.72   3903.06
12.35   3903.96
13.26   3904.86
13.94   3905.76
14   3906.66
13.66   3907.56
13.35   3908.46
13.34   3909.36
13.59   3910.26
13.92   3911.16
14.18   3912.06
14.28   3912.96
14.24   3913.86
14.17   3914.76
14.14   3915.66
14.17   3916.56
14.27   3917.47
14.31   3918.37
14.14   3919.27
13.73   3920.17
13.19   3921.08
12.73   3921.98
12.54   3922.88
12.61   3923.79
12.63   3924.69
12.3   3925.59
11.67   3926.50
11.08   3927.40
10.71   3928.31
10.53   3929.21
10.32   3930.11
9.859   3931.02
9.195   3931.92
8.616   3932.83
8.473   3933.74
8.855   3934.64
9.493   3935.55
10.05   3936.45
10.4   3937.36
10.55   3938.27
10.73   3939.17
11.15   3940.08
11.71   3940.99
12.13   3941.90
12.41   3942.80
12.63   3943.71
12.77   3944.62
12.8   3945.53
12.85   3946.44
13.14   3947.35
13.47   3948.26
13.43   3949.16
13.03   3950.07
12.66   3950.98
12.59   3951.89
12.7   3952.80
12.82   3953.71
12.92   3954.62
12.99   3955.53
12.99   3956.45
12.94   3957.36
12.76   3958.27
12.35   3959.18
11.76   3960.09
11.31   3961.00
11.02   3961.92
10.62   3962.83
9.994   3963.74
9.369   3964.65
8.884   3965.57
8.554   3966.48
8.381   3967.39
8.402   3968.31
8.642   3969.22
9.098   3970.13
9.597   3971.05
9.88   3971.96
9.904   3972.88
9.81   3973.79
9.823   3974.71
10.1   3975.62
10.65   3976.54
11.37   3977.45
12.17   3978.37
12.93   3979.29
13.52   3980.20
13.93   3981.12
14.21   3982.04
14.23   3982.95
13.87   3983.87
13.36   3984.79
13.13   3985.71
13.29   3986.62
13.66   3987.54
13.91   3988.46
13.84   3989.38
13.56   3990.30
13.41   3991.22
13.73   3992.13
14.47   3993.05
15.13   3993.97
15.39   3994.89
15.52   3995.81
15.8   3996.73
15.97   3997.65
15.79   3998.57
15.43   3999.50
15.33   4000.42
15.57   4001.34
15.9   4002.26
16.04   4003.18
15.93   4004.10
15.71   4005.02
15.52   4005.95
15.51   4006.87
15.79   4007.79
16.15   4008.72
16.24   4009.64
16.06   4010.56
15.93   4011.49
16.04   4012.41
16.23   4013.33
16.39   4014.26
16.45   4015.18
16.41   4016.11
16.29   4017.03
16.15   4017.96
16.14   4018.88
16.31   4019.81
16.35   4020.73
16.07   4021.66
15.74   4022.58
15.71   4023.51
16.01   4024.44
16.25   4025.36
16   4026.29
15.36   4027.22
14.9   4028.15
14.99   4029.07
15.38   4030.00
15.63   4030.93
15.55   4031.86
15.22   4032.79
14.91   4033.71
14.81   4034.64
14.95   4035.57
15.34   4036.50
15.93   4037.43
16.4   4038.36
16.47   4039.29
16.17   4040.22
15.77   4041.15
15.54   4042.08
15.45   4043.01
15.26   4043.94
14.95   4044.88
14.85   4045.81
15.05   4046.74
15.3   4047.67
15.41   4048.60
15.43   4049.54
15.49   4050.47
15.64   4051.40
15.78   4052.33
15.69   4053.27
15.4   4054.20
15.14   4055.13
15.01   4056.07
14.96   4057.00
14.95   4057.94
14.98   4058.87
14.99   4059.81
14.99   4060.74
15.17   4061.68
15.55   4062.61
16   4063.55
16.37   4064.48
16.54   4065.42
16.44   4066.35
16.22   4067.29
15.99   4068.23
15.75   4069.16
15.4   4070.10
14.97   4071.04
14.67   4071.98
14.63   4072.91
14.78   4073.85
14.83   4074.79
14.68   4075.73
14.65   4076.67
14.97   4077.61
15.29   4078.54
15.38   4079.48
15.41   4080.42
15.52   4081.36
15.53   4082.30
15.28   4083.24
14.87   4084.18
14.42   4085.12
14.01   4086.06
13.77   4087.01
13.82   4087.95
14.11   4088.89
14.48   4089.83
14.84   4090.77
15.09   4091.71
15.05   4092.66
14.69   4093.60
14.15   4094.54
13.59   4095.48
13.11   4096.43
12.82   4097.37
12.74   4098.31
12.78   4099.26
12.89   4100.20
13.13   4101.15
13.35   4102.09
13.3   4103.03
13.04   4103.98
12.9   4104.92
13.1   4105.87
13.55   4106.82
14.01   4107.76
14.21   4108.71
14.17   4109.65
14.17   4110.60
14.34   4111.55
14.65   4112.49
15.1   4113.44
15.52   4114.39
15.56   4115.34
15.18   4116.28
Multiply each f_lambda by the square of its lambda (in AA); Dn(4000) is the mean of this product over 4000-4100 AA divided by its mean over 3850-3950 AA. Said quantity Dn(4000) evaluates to 1.3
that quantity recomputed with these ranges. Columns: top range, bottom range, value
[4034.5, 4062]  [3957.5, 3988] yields 1.42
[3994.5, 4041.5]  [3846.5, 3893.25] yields 1.36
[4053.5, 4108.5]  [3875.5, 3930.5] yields 1.28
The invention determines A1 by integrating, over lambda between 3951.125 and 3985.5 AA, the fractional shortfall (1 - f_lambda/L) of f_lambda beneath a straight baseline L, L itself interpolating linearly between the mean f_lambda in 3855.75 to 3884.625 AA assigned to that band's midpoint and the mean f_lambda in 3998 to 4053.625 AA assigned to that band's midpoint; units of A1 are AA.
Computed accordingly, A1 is 7.5 AA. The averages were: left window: 12.7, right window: 15.7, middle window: 11.4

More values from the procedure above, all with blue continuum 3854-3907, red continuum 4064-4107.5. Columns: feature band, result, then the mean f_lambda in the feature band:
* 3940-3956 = 0.47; 12.7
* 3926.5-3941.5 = 3.24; 10.2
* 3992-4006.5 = -1.99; 15.5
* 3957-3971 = 3.19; 10.2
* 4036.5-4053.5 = -1.81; 15.6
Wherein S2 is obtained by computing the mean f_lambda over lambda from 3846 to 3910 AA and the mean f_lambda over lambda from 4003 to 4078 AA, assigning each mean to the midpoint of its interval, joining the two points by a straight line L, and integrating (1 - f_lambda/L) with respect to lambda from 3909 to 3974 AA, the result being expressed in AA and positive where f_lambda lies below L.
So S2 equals 9.57 AA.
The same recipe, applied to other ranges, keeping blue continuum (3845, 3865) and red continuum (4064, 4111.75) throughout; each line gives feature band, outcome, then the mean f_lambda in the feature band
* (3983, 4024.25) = -4.2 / 15.3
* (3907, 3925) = -0.4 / 13.7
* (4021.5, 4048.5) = -2.7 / 15.5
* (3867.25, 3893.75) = 2.0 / 12.1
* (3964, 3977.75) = 4.2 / 9.49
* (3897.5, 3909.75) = 0.5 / 12.7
